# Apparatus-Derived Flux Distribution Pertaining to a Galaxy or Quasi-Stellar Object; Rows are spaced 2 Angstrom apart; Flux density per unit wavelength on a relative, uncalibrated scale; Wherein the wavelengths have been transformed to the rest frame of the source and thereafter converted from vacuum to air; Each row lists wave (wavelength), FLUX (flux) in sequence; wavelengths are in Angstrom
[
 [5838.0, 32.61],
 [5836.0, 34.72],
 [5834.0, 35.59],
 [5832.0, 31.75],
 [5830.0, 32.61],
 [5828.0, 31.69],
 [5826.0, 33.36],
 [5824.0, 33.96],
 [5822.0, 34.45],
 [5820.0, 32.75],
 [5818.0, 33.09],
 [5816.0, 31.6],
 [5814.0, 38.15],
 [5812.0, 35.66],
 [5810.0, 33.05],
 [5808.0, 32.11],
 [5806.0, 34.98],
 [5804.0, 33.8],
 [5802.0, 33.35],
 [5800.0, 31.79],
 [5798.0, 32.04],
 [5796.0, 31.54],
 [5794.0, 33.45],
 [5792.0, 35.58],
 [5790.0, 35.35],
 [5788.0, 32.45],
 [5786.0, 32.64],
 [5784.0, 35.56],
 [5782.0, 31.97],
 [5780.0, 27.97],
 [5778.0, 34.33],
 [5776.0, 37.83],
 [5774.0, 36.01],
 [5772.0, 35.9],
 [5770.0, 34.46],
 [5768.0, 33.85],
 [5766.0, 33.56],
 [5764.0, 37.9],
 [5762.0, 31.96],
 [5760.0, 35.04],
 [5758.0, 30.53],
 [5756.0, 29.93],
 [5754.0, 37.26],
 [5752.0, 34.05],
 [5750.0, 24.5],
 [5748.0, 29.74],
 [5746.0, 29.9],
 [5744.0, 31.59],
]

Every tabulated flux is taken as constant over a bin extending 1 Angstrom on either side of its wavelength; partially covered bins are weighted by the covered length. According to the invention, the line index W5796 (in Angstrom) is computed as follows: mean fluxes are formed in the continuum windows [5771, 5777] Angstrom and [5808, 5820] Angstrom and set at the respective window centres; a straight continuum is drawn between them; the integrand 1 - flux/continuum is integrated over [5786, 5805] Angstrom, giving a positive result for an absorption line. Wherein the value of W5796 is 1.1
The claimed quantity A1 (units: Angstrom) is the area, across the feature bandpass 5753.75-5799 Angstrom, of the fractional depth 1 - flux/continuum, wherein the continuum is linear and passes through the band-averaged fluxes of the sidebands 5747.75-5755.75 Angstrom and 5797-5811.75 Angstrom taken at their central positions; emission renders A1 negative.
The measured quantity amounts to -2.1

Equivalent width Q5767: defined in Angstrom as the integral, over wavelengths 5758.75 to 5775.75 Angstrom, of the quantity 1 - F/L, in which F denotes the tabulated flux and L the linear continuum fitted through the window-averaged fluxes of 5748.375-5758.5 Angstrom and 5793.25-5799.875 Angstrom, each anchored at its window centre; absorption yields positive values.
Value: -1.8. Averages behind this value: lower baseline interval 31.2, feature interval 34.9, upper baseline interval 32.2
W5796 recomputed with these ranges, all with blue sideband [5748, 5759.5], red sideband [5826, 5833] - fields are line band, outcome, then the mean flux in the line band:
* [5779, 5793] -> -0.6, 33.1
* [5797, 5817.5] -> -1.1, 33.6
